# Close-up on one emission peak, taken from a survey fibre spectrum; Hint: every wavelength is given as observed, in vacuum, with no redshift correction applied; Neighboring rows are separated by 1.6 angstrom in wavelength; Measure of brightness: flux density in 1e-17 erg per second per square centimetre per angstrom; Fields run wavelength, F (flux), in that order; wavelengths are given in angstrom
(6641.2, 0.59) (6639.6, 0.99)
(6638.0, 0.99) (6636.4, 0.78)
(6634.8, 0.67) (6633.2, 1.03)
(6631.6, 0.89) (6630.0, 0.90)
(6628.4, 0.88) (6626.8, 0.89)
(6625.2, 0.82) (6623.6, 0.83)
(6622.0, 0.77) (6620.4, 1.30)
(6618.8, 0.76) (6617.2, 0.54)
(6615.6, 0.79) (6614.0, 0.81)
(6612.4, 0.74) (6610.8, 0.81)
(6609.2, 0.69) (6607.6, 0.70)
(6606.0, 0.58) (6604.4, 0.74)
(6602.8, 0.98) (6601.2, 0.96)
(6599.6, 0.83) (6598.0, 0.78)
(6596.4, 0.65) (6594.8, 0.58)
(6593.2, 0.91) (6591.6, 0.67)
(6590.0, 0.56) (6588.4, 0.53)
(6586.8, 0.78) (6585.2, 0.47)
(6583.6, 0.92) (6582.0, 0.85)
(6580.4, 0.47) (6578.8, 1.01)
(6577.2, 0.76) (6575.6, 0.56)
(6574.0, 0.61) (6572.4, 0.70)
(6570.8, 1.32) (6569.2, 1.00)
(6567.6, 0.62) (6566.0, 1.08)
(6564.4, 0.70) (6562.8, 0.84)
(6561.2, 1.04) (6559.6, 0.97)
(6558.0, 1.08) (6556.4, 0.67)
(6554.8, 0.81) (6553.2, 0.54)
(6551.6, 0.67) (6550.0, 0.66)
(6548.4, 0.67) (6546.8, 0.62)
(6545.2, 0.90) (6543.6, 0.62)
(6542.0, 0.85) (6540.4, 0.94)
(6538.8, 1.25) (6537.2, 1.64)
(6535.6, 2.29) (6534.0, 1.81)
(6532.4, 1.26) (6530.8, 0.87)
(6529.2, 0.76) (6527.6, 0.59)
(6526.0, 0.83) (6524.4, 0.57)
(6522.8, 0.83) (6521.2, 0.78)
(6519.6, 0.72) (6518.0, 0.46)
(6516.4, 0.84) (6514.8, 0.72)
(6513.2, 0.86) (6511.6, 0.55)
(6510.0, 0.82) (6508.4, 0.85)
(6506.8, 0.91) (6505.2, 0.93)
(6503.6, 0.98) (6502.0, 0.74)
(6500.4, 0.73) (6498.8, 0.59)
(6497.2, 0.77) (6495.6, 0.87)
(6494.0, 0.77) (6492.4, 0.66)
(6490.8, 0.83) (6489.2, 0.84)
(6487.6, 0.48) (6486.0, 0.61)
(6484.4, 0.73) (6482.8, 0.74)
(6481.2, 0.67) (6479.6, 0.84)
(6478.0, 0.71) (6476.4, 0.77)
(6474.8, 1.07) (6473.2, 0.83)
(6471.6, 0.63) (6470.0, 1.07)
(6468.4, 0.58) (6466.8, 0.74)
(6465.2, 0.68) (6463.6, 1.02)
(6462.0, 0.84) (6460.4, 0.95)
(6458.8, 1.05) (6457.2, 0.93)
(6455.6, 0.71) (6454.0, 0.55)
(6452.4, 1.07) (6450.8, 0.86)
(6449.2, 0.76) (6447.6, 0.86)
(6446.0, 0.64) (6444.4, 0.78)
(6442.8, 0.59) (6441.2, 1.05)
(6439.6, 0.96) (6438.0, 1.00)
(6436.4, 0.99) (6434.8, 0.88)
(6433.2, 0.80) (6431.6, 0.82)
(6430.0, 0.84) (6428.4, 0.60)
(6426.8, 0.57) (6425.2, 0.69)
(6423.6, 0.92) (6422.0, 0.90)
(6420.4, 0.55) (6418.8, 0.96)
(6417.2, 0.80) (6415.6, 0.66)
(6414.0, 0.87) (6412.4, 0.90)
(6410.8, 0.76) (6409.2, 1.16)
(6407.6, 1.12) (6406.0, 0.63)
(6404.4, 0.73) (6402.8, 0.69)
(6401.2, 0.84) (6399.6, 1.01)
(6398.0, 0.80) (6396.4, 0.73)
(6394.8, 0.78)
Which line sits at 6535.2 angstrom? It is H-beta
